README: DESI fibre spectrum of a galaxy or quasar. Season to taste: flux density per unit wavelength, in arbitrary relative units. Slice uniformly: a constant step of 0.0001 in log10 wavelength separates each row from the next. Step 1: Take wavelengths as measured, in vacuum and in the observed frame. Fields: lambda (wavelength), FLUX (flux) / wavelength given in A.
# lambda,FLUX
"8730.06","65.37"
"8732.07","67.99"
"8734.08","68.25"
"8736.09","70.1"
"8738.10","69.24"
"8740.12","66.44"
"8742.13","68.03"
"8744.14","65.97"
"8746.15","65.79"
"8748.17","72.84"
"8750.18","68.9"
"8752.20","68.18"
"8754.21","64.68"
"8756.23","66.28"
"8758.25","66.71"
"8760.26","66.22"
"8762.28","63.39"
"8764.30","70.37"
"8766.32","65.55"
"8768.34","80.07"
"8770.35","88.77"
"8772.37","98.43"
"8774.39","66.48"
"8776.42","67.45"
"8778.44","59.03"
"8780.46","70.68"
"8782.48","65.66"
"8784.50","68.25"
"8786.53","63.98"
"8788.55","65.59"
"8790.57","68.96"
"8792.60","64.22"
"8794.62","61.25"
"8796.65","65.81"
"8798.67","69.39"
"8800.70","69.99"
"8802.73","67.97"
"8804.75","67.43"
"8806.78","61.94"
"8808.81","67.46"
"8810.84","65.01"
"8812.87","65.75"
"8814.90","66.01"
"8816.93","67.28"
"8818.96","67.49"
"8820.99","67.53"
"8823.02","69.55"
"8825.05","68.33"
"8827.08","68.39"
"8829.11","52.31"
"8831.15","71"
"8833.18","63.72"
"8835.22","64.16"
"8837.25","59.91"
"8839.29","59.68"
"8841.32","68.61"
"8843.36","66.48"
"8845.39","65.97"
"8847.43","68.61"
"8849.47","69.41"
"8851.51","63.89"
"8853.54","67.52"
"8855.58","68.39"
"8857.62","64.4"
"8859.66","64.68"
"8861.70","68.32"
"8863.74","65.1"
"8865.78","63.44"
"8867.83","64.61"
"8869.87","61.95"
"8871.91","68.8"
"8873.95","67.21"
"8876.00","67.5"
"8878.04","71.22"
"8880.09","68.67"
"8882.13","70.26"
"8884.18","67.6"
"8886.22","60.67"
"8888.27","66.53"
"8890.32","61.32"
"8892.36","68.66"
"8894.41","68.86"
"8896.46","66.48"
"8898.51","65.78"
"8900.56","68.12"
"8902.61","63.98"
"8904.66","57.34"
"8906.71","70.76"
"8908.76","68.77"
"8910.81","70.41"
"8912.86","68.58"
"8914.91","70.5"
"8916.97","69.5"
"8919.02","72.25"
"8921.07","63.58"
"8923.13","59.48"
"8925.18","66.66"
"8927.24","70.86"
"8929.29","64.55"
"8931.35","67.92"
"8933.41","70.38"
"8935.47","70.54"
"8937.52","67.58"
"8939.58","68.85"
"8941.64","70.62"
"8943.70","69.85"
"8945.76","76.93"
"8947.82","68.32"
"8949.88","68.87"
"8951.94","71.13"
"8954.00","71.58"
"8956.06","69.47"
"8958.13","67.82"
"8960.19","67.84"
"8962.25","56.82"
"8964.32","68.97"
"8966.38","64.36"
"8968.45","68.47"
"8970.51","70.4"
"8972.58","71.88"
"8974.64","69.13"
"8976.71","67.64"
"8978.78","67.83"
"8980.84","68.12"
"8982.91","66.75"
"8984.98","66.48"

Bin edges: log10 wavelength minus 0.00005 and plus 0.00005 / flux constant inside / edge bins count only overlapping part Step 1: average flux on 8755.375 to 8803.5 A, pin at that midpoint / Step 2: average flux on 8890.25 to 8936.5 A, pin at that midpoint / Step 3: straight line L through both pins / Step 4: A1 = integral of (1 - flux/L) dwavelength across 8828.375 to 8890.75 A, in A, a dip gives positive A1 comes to 2.22 A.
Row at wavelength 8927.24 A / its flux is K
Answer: 70.86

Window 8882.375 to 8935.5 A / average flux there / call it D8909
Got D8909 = 66.9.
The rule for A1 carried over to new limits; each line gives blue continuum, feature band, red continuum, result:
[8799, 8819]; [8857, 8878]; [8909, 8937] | 0.5 A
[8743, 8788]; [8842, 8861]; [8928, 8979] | 0.7 A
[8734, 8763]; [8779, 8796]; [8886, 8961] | 0.4 A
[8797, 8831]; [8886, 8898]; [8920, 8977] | 0.3 A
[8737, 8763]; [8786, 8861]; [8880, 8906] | 0.5 A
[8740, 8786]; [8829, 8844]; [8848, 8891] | 0.8 A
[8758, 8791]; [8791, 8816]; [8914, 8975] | 1.4 A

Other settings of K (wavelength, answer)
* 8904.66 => 57.34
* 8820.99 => 67.53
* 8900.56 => 68.12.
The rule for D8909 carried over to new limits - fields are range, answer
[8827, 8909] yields 65.8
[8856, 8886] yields 66.6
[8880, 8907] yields 65.9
